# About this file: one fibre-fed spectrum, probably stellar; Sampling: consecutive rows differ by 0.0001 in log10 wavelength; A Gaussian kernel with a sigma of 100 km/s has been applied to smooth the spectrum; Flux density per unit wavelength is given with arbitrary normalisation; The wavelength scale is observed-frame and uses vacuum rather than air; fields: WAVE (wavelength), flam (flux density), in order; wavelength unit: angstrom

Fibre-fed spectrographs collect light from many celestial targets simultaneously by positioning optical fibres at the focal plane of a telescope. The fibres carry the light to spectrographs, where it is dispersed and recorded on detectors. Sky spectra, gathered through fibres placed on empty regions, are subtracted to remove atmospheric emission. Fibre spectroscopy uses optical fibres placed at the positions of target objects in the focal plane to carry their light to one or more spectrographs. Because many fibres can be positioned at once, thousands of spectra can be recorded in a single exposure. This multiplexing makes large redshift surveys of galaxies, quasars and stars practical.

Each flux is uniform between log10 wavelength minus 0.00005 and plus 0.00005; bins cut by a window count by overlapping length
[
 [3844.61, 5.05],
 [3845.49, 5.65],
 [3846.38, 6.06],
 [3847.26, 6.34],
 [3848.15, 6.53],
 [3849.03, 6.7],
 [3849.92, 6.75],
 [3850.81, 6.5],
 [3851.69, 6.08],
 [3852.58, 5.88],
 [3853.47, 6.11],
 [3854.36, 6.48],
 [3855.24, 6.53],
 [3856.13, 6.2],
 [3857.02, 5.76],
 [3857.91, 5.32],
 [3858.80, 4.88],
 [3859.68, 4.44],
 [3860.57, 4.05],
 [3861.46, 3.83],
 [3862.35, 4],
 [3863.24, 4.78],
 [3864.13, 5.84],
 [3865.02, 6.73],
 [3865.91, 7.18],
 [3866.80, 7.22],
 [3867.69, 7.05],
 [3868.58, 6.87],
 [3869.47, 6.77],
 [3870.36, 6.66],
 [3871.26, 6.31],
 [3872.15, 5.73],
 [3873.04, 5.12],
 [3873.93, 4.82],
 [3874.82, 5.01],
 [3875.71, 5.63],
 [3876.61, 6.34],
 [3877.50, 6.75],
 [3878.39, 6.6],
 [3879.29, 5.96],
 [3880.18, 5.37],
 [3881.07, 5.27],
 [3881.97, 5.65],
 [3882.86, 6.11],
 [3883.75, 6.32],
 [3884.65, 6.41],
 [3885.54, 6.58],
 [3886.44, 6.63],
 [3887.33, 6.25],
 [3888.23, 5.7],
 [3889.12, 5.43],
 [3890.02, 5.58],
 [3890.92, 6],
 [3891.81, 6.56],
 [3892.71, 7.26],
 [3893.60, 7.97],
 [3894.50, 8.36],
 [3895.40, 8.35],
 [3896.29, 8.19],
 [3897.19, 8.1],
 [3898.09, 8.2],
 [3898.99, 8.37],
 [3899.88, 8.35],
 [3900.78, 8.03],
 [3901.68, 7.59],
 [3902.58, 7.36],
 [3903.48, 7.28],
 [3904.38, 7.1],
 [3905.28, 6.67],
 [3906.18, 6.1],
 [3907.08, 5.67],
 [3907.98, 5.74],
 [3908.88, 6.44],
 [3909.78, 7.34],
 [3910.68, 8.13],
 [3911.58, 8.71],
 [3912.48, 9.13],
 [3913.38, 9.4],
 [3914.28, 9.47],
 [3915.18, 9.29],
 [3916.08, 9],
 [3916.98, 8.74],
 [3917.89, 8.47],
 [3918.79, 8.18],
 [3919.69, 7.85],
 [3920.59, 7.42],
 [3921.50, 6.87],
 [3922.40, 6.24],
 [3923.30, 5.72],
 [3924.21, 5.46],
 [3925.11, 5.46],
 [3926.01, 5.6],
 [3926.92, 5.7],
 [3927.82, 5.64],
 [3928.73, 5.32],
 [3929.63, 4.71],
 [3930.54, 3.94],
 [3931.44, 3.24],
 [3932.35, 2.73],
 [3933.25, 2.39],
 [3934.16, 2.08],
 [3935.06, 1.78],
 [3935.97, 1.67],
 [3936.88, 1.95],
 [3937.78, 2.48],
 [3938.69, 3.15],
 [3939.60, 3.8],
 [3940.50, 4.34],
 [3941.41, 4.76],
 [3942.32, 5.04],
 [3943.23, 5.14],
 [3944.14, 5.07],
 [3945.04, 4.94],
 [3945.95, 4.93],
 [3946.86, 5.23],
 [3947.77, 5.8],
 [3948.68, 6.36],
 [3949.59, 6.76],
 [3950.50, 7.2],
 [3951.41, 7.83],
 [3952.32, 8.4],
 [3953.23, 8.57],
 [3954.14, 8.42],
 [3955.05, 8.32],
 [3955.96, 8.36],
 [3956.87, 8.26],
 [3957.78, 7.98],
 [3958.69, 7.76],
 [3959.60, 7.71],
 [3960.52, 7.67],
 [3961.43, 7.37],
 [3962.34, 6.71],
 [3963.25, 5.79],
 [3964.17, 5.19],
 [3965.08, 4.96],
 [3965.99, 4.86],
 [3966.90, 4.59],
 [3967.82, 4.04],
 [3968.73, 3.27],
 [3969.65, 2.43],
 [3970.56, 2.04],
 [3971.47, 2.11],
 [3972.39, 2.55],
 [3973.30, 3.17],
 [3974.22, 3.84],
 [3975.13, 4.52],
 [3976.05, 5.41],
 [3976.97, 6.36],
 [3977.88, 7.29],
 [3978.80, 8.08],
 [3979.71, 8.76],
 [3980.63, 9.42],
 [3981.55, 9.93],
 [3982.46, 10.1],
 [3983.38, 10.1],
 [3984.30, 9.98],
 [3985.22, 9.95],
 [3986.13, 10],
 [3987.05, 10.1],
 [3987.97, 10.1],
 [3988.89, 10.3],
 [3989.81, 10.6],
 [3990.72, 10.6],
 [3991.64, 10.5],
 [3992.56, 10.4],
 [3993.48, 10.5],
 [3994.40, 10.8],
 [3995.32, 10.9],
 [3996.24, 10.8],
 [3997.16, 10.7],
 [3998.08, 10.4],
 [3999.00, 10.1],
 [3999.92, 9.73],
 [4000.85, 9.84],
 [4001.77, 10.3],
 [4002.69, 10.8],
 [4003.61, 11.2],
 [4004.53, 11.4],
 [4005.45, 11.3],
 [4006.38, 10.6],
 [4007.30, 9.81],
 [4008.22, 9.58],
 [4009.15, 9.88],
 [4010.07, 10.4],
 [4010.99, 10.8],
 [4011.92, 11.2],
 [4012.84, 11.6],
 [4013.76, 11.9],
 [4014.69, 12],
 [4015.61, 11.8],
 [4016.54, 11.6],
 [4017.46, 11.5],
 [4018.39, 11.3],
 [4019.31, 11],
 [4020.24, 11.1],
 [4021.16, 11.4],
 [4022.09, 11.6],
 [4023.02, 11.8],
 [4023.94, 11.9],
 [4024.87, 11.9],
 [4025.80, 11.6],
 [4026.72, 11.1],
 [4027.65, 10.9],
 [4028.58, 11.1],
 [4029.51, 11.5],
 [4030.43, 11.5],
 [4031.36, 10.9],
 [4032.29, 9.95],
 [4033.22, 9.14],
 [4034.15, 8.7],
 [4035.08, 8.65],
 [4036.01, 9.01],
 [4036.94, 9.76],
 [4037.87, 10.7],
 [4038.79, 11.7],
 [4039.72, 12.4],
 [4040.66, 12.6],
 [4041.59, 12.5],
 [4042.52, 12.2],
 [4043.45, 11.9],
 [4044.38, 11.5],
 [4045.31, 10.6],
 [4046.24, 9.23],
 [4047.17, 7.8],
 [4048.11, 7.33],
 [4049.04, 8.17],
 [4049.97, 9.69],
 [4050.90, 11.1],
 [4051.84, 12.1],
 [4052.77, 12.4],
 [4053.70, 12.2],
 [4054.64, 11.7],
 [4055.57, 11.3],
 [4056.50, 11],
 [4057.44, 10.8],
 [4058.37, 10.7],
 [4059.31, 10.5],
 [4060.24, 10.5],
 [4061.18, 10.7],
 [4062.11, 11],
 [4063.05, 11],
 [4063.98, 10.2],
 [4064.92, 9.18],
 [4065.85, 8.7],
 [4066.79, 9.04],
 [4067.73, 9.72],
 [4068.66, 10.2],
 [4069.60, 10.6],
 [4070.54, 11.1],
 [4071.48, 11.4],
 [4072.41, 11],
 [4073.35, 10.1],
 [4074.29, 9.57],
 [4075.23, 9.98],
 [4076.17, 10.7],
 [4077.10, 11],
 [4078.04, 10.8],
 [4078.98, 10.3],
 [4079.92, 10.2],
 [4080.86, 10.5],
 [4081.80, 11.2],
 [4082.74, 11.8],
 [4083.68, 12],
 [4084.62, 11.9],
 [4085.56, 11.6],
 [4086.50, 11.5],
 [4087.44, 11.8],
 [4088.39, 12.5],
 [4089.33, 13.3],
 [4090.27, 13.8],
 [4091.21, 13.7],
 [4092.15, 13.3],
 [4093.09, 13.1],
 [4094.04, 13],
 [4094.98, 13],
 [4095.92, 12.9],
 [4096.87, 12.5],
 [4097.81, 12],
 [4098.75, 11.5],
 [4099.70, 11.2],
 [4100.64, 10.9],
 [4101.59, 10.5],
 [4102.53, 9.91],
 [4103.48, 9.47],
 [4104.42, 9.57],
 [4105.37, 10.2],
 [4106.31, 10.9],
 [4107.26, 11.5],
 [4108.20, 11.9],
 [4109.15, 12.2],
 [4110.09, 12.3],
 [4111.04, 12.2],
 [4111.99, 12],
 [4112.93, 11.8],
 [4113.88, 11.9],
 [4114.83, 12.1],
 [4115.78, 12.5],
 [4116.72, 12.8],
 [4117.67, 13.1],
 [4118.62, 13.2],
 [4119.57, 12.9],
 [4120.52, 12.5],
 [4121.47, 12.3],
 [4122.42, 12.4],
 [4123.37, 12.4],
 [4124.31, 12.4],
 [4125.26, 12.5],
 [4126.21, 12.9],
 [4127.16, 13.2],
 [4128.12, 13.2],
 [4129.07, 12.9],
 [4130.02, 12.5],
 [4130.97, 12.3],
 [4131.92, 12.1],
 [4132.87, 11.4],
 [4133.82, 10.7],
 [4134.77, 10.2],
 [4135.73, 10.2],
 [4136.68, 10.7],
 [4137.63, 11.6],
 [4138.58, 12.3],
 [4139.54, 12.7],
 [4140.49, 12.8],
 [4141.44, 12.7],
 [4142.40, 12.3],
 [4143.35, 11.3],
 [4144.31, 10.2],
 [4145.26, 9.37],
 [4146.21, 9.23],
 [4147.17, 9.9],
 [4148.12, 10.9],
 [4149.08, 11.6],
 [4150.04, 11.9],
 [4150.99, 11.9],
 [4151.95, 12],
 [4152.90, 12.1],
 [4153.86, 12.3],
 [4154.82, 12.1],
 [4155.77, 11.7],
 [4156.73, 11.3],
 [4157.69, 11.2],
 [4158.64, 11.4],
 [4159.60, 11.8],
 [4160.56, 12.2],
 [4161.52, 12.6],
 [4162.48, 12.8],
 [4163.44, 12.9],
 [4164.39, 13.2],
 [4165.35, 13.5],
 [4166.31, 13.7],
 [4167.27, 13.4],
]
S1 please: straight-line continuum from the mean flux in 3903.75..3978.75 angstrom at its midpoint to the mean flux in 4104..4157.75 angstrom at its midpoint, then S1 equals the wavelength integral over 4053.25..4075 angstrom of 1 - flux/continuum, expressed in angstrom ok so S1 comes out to -1.9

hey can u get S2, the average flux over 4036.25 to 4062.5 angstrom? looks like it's 10.8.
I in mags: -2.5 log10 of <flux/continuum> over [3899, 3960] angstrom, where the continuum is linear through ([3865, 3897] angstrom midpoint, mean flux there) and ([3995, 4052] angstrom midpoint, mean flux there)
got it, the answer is 0.236 mag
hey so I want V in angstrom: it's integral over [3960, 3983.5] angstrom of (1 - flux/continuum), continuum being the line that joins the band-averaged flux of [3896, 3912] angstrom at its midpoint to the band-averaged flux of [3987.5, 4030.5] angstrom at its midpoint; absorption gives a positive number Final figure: 9.6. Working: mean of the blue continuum 7.39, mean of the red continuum 10.9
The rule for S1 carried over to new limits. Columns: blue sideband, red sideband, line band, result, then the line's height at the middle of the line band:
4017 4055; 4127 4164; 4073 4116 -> -1.0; 11.3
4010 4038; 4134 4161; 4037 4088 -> 1.5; 11.1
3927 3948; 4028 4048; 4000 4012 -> -2.9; 8.46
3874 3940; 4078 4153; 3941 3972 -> 6.4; 7.59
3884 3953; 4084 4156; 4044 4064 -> -0.9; 10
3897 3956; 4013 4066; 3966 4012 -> 1.7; 8.79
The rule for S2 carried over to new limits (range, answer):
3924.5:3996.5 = 6.39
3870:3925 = 6.97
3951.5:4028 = 8.97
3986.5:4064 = 10.8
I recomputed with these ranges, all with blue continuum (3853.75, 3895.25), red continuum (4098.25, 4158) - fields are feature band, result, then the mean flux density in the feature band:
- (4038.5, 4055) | -0.111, 10.9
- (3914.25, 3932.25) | 0.098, 6.47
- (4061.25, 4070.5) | 0.027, 10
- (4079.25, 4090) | -0.092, 11.7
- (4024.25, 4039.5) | -0.110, 10.6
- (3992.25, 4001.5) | -0.187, 10.4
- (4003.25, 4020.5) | -0.211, 11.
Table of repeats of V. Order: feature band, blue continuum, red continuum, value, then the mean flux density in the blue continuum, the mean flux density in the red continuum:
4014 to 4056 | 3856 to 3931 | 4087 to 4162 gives -4.8 angstrom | 6.58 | 11.9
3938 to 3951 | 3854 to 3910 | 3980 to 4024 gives 5.3 angstrom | 6.37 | 10.7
